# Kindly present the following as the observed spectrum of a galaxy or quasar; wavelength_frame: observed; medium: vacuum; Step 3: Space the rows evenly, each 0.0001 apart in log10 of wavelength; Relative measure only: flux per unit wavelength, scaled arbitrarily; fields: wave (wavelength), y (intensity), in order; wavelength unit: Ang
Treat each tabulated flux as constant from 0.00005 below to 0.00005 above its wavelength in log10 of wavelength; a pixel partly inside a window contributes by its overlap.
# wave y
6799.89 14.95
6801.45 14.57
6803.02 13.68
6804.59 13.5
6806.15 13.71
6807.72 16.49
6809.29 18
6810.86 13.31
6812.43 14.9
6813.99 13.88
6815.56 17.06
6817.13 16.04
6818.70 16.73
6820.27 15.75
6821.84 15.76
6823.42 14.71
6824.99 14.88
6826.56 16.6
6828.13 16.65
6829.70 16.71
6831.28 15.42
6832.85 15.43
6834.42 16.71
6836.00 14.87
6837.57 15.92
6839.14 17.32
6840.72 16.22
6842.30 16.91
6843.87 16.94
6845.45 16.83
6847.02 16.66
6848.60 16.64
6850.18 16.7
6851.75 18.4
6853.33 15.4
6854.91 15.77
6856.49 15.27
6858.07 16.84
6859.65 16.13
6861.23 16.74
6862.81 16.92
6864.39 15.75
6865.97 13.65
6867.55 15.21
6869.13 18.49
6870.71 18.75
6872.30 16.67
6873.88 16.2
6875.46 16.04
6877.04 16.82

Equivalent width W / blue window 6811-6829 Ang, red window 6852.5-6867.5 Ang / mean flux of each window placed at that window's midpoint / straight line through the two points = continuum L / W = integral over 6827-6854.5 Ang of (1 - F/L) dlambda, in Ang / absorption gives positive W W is -1.26 Ang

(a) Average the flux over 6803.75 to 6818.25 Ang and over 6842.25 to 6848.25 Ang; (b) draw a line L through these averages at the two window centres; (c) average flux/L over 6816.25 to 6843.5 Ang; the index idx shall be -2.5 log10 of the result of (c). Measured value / 0.00 mag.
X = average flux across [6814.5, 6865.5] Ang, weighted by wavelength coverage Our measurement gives 16.2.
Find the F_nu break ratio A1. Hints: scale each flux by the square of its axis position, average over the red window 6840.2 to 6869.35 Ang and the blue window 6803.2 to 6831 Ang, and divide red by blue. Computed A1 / 1.1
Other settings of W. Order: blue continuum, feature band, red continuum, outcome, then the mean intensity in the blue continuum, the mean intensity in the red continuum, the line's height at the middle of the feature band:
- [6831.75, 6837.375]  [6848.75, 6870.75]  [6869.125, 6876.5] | 0.3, 15.7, 17.1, 16.6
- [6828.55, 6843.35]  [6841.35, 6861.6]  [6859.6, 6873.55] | -0.3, 16.2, 16.5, 16.3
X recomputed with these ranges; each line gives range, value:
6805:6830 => 15.6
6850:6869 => 16.1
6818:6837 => 15.8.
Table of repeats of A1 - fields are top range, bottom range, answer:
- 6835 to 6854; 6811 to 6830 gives 1.06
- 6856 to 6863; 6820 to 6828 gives 1.06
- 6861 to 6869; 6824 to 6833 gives 1.00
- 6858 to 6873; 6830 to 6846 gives 1.02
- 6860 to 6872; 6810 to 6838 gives 1.07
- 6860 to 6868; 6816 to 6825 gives 1.01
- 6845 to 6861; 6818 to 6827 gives 1.06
